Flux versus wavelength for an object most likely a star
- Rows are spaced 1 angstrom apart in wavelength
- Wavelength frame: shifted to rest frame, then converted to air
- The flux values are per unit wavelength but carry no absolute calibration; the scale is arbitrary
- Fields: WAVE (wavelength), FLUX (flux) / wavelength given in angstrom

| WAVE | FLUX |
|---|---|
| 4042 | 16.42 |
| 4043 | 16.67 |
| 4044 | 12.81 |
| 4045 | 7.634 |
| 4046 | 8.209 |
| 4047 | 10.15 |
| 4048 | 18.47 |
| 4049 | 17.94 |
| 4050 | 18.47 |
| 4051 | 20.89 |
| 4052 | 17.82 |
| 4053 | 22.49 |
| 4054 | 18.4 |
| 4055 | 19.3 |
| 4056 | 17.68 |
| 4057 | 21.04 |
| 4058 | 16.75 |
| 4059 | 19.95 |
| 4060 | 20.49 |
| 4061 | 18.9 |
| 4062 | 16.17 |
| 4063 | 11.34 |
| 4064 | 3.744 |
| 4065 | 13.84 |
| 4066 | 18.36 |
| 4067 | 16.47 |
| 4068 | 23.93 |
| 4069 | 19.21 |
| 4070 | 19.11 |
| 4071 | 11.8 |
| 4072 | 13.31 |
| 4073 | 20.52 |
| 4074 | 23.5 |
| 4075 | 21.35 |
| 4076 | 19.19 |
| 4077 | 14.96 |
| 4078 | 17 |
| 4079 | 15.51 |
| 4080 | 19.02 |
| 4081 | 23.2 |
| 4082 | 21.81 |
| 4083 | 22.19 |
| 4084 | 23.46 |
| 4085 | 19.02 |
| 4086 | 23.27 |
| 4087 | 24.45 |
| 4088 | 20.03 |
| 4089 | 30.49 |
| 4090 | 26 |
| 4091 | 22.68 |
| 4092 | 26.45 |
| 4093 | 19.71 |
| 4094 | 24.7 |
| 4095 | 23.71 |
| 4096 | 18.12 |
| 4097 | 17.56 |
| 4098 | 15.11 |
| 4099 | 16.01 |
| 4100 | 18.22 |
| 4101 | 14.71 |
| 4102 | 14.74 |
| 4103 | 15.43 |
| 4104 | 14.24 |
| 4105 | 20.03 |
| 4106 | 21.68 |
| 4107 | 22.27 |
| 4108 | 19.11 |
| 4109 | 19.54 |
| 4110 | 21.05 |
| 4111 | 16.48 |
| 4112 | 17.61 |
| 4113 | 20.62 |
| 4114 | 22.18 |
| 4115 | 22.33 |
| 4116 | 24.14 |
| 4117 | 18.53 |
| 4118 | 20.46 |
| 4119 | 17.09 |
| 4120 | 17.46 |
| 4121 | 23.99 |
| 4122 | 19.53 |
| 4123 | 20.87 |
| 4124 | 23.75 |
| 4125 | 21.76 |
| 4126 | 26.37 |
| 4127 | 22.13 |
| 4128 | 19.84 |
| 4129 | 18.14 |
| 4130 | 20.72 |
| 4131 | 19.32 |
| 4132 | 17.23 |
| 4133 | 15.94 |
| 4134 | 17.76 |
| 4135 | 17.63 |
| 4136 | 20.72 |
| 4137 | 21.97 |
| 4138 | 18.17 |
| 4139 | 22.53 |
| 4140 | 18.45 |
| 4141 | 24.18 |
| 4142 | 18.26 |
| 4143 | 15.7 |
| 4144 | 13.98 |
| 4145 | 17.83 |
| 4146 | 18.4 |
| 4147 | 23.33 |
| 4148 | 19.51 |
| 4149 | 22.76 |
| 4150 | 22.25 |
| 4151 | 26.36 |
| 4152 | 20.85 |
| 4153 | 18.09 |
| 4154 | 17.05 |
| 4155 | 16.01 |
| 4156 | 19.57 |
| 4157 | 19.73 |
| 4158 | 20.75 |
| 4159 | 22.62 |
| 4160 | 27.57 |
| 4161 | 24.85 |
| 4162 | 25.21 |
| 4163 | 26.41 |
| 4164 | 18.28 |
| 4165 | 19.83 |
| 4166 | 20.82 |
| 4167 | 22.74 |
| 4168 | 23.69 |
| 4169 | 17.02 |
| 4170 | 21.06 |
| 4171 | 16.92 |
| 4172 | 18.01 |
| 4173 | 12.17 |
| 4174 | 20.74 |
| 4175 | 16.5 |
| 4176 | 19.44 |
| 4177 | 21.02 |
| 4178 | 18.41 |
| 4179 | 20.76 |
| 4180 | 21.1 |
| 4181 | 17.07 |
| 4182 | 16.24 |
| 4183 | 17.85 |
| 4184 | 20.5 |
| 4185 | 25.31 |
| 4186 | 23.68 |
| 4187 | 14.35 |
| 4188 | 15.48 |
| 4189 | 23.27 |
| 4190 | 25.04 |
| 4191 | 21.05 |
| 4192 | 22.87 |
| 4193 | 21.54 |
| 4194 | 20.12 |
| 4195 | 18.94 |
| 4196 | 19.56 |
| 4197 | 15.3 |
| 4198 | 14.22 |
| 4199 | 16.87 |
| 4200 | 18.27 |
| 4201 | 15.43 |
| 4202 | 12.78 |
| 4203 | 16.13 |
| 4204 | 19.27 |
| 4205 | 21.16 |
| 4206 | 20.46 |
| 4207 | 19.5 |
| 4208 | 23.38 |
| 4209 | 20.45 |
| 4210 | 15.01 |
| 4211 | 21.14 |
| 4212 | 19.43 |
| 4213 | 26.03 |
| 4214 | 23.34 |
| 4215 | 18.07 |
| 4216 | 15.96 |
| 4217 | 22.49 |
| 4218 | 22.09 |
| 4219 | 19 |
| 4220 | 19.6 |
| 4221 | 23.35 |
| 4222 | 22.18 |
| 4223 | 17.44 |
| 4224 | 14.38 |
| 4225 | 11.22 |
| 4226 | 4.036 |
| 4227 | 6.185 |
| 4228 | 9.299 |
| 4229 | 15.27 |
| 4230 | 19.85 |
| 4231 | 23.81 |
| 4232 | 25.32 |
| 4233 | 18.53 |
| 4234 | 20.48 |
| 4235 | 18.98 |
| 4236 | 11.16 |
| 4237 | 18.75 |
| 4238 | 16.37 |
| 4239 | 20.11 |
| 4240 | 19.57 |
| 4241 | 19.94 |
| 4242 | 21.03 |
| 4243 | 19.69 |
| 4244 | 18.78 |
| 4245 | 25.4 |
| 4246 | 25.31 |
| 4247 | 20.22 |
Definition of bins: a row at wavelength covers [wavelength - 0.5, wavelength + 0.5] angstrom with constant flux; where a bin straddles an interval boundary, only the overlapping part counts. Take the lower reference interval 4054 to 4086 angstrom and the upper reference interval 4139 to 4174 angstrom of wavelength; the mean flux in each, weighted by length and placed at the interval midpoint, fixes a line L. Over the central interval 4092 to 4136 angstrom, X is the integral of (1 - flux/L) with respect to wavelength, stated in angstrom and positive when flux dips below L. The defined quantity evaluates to -0.6 angstrom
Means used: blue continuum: 18.2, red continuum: 20.3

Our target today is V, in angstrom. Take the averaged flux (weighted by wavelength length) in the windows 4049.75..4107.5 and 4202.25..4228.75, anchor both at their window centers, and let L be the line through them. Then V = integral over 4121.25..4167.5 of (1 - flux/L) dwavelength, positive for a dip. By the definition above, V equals -4.9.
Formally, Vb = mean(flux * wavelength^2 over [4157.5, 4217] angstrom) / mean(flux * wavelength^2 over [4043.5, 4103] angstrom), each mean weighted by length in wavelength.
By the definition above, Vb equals 1.14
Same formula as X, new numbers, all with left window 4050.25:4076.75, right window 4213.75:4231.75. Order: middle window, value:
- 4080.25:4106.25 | -4.2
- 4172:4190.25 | -2.1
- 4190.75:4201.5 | -0.8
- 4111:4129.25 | -3.4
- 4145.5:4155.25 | -1.7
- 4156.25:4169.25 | -3.7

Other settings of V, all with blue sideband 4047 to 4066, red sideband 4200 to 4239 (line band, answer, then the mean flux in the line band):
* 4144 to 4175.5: -4.7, 20.4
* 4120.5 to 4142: -3.4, 20.5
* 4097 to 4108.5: 0.1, 17.4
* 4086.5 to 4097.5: -3.6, 23.1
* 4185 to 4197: -1.7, 20.5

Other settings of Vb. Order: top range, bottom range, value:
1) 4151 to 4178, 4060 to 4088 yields 1.16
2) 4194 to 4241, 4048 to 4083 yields 1.07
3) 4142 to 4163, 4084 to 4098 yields 0.95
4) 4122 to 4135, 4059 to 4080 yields 1.22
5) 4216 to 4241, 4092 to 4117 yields 0.96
